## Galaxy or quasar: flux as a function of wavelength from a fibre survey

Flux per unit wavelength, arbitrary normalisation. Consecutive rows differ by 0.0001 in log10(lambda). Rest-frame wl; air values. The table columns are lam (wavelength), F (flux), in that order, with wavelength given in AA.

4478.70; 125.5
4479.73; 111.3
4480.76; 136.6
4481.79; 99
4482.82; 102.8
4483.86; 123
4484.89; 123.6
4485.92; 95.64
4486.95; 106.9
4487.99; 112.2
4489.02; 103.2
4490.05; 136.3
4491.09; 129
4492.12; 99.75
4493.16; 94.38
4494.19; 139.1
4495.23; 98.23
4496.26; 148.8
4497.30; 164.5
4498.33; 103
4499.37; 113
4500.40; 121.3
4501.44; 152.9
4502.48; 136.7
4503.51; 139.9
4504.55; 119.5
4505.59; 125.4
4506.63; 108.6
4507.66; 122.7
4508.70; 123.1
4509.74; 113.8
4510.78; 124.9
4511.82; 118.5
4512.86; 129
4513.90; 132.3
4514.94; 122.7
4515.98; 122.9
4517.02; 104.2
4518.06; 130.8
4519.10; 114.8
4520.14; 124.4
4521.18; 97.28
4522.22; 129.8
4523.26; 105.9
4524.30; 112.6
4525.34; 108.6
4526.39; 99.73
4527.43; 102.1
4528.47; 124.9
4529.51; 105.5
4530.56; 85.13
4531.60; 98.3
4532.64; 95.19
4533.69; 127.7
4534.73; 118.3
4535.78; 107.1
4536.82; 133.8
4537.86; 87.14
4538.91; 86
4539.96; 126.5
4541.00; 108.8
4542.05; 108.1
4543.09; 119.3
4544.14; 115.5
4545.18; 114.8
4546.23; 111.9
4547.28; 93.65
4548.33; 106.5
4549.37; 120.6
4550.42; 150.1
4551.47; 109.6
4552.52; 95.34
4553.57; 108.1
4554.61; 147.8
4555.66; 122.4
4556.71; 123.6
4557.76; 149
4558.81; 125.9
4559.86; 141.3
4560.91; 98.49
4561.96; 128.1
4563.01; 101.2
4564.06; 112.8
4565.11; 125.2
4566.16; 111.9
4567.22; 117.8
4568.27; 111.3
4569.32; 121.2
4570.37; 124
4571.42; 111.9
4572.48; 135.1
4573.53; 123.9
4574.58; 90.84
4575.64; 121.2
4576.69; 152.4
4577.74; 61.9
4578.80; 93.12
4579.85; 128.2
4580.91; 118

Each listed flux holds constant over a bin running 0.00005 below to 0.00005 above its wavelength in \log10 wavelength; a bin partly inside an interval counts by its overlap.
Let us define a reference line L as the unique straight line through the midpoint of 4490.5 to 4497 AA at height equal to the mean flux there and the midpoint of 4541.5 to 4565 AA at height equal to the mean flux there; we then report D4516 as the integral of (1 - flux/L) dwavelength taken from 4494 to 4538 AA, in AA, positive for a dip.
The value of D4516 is 0.29 AA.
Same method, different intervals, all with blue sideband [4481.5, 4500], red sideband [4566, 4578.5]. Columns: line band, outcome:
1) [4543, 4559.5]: -0.65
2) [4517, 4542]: 1.28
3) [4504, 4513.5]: -0.38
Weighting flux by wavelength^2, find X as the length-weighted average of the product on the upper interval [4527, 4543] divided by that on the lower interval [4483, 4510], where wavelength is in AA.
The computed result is 0.91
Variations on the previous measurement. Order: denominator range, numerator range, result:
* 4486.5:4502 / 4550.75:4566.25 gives 1.02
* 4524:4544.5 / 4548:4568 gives 1.13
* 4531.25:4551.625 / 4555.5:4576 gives 1.08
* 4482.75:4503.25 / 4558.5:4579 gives 0.99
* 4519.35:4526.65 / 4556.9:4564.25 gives 1.12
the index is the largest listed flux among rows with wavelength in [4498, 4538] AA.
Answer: 152.9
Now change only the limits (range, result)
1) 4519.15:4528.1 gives 129.8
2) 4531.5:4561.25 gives 150.1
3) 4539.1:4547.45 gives 126.5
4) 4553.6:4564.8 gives 149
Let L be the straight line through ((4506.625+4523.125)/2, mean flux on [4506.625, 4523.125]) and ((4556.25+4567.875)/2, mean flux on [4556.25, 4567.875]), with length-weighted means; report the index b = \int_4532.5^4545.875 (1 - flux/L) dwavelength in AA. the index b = 1.0 AA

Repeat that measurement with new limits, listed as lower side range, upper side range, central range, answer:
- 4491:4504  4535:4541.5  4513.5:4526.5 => 0.0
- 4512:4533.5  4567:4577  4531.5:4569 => 0.4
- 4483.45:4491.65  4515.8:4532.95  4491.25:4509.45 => -1.7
